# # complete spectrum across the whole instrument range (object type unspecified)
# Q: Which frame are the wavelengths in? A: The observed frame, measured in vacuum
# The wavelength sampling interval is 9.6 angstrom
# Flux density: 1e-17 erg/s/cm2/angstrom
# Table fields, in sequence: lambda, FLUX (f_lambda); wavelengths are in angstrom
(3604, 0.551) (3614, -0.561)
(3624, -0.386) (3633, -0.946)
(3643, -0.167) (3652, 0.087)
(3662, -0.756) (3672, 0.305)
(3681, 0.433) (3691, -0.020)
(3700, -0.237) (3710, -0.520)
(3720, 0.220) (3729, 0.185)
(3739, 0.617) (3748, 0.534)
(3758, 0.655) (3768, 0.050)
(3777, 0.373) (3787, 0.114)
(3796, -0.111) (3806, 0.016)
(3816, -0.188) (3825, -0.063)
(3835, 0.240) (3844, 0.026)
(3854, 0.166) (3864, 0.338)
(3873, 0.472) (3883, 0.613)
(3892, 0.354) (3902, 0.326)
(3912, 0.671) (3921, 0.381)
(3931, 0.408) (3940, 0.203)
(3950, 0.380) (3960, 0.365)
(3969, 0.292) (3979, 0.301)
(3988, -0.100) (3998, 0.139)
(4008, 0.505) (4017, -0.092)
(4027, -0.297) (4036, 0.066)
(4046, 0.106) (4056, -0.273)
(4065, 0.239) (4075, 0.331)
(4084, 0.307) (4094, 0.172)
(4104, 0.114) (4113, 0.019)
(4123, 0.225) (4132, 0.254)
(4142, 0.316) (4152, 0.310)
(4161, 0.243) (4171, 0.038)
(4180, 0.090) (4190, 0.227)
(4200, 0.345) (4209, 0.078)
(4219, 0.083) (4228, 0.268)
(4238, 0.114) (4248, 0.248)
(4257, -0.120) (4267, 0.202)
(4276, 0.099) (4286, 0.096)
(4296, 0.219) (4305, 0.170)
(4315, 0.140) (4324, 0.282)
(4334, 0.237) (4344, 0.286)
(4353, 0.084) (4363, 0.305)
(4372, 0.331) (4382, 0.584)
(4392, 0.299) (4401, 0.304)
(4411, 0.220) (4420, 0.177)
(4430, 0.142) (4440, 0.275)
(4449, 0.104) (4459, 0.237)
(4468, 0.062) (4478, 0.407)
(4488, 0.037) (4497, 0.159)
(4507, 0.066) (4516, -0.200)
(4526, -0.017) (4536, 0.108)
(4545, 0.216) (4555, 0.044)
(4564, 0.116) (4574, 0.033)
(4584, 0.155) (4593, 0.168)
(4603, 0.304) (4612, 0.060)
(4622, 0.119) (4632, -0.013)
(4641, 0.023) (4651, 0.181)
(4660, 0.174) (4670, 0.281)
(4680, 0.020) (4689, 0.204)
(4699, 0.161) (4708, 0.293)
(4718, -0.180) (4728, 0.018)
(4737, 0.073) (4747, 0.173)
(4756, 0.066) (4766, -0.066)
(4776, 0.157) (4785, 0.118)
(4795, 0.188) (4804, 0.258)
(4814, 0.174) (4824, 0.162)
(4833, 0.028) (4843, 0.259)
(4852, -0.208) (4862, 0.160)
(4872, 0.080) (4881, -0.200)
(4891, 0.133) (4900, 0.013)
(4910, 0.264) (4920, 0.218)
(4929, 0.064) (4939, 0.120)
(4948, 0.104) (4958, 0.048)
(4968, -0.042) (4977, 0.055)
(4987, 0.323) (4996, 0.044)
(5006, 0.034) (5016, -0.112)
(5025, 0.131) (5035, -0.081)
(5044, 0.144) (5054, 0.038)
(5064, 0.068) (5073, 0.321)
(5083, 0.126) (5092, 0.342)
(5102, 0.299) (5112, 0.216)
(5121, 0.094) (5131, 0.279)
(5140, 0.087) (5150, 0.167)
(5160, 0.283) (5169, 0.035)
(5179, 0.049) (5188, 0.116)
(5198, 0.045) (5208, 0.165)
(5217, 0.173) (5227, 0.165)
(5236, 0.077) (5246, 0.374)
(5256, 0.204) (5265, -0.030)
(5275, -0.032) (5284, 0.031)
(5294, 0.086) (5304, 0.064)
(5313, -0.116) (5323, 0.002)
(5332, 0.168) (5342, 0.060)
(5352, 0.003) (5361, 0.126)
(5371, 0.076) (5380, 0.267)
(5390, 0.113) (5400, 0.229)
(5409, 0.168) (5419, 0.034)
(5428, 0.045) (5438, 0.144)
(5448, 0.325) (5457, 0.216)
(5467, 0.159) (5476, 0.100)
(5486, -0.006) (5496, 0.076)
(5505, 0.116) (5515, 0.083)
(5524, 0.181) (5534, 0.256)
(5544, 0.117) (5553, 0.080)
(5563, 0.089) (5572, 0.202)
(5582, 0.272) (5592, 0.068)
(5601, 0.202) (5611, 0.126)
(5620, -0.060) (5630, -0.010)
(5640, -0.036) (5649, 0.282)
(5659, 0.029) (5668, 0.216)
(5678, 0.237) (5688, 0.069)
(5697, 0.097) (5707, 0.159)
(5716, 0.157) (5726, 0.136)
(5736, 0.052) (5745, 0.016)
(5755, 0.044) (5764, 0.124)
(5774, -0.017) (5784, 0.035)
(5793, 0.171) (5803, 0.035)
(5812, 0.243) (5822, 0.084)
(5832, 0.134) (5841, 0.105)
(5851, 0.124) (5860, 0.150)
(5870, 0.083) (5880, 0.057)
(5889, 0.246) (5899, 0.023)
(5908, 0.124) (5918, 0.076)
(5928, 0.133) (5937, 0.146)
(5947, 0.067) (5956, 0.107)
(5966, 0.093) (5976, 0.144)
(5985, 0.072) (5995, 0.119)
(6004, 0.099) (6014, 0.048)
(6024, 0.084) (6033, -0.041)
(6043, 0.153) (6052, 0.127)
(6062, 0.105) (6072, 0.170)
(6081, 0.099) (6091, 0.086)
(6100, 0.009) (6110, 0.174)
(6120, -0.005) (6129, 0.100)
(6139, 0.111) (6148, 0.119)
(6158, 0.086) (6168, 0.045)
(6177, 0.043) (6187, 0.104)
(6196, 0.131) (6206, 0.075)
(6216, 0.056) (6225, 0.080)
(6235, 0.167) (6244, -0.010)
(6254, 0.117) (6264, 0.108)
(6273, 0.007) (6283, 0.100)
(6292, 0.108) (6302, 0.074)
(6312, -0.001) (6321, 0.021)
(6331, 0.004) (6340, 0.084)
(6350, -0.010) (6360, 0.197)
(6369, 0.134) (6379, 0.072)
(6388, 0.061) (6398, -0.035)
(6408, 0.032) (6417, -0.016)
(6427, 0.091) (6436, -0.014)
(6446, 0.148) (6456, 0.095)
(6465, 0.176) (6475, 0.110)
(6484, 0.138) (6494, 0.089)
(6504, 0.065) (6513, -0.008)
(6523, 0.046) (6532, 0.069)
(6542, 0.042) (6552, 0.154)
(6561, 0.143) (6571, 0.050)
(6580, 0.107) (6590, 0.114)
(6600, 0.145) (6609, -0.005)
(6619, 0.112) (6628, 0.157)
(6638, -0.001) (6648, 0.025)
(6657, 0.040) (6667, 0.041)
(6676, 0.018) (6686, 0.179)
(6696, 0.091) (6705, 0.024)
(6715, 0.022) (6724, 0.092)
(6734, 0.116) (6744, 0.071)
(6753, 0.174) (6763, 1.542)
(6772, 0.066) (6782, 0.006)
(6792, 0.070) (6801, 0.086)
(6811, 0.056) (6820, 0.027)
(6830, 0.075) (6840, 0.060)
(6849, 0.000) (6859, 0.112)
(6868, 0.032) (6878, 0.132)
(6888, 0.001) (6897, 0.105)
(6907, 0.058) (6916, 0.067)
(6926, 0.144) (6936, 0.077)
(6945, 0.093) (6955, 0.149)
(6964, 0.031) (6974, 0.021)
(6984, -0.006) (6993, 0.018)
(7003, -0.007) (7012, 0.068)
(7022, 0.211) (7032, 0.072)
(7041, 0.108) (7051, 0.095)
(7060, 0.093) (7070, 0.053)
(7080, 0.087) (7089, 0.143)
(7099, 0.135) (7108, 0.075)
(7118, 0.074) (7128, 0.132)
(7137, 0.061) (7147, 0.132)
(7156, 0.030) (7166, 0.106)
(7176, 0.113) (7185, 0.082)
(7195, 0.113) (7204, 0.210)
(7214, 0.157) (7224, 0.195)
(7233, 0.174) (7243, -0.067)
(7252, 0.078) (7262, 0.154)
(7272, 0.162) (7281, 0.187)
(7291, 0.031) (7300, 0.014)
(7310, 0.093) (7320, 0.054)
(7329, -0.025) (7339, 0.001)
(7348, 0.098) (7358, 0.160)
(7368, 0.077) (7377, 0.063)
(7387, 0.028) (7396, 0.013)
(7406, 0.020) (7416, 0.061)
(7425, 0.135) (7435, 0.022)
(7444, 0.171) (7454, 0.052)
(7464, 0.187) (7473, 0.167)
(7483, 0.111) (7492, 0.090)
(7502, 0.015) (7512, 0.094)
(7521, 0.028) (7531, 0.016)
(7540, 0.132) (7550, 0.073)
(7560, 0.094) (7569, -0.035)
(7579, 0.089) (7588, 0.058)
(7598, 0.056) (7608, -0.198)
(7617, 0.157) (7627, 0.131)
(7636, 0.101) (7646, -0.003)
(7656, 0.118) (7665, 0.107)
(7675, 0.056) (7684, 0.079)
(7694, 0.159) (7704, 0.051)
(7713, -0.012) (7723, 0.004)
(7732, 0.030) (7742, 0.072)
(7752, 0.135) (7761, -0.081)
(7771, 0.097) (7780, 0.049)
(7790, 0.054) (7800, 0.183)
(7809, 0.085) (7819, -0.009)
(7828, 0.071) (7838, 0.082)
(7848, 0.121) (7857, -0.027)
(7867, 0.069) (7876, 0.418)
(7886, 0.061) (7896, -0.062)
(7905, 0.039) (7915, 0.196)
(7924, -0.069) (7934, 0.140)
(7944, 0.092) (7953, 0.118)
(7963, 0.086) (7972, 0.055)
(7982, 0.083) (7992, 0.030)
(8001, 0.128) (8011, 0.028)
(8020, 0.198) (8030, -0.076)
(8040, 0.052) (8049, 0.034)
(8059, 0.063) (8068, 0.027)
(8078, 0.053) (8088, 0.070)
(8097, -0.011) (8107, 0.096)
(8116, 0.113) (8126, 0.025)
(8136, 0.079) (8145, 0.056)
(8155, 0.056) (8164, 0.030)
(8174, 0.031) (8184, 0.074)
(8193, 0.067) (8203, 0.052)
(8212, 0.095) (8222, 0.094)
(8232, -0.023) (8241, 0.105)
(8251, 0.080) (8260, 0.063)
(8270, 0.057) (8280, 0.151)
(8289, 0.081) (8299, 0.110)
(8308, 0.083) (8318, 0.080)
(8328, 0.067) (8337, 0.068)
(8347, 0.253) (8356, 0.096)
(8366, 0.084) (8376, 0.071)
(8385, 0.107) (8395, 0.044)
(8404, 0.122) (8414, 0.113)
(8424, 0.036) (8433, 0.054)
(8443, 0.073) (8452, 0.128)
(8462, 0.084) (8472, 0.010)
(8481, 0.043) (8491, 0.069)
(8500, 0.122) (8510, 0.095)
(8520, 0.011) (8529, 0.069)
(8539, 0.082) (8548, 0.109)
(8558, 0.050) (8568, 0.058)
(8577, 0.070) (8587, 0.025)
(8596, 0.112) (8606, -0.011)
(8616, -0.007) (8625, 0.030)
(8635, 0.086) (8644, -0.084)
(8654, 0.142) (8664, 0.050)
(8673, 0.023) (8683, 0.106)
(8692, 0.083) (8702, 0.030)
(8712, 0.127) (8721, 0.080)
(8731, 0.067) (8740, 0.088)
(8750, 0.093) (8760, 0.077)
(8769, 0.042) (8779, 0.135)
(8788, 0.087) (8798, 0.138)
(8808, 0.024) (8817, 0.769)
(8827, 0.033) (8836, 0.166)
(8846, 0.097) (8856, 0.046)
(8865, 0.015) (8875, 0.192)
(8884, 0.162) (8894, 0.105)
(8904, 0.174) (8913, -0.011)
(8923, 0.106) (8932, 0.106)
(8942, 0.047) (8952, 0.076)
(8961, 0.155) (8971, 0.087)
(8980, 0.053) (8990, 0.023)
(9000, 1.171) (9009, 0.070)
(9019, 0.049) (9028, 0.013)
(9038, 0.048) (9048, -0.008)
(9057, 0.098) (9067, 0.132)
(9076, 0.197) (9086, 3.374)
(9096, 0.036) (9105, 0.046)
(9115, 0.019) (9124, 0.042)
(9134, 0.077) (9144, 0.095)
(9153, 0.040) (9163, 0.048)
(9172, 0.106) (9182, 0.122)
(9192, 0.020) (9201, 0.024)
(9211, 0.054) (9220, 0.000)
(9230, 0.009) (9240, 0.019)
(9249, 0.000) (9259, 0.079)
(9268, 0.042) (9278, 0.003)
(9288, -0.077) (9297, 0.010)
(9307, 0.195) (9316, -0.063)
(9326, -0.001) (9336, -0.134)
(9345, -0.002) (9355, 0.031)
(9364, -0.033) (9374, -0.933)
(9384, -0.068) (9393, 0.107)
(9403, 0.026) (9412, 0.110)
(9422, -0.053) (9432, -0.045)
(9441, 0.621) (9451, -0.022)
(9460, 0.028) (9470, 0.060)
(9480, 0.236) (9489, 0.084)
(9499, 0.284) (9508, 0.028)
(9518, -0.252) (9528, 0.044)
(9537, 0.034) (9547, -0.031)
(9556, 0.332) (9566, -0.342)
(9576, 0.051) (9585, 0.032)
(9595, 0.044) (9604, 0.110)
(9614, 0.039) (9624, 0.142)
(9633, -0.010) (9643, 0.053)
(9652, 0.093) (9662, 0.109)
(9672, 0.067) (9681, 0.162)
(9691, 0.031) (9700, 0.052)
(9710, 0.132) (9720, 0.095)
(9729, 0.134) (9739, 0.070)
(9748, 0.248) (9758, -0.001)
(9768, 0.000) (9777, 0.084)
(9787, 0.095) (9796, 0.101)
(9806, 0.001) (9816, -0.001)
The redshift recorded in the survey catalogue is 0.814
